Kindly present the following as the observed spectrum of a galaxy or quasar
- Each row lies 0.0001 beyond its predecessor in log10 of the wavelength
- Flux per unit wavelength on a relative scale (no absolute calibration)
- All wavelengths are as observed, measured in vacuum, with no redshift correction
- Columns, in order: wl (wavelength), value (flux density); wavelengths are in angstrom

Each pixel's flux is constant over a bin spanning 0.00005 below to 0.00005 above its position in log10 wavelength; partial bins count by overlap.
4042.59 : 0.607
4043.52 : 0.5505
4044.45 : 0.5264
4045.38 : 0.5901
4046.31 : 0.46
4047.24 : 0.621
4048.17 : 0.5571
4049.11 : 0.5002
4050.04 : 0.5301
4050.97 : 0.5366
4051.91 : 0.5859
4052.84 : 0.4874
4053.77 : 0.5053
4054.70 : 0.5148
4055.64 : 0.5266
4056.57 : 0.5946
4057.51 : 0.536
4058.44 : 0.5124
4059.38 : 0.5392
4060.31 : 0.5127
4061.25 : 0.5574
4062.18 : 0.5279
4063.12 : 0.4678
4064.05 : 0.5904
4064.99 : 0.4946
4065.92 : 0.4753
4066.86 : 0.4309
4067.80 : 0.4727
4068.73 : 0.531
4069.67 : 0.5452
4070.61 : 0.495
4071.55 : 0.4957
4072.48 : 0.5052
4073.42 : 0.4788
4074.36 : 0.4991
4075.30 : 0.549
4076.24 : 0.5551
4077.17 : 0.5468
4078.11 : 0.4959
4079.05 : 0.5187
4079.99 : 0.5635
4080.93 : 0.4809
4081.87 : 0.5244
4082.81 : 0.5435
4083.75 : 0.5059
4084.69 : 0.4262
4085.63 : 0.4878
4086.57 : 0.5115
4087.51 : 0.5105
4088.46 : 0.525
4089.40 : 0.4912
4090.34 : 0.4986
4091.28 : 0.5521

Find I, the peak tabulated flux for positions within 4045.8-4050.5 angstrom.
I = 0.621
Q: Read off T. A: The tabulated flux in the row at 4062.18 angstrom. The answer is 0.5279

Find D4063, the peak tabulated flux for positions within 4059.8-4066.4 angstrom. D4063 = 0.5904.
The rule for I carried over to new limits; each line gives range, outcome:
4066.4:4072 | 0.5452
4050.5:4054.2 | 0.5859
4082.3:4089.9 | 0.5435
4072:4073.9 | 0.5052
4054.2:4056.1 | 0.5266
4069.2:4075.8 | 0.549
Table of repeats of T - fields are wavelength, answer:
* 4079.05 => 0.5187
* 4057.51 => 0.536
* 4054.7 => 0.5148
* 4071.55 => 0.4957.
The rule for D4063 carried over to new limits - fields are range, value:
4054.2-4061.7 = 0.5946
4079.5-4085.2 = 0.5635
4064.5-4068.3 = 0.4946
